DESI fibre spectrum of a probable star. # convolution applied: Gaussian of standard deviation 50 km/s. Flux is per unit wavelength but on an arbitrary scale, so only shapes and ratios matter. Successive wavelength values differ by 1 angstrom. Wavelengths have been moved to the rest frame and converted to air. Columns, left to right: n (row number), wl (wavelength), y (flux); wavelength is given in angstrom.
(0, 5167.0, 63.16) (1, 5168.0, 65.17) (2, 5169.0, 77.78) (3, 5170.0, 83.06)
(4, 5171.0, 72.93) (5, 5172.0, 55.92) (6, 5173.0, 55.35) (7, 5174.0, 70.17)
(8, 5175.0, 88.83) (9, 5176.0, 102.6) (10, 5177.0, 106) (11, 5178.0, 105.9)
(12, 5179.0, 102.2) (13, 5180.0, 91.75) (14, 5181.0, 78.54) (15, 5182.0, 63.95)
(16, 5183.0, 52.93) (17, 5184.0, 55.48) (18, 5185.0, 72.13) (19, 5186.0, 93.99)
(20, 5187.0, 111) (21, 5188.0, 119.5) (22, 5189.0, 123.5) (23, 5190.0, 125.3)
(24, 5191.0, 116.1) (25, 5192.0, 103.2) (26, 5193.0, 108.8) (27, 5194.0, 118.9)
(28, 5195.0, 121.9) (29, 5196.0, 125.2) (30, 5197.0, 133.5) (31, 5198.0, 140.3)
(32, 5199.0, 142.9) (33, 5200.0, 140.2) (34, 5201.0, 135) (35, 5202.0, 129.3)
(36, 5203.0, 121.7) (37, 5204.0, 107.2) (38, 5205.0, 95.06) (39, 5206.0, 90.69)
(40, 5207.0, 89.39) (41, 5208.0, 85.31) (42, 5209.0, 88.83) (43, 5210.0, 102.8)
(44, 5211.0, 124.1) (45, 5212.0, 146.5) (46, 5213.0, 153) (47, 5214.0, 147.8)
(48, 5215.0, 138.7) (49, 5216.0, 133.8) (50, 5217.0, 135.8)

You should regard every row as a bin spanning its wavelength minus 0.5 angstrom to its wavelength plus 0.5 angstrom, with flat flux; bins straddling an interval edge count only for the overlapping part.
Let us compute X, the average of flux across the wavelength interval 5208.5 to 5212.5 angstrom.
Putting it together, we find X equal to 116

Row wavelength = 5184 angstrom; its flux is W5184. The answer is 55.48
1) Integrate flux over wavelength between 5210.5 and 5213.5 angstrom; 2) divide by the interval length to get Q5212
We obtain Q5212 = 141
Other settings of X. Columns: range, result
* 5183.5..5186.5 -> 73.9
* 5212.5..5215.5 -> 146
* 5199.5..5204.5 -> 127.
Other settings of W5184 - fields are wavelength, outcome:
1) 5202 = 129.3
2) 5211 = 124.1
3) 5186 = 93.99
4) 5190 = 125.3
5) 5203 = 121.7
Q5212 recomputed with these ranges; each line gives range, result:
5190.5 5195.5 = 114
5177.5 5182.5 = 88.5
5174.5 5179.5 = 101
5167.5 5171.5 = 74.7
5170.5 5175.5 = 68.6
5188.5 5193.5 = 115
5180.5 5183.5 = 65.1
